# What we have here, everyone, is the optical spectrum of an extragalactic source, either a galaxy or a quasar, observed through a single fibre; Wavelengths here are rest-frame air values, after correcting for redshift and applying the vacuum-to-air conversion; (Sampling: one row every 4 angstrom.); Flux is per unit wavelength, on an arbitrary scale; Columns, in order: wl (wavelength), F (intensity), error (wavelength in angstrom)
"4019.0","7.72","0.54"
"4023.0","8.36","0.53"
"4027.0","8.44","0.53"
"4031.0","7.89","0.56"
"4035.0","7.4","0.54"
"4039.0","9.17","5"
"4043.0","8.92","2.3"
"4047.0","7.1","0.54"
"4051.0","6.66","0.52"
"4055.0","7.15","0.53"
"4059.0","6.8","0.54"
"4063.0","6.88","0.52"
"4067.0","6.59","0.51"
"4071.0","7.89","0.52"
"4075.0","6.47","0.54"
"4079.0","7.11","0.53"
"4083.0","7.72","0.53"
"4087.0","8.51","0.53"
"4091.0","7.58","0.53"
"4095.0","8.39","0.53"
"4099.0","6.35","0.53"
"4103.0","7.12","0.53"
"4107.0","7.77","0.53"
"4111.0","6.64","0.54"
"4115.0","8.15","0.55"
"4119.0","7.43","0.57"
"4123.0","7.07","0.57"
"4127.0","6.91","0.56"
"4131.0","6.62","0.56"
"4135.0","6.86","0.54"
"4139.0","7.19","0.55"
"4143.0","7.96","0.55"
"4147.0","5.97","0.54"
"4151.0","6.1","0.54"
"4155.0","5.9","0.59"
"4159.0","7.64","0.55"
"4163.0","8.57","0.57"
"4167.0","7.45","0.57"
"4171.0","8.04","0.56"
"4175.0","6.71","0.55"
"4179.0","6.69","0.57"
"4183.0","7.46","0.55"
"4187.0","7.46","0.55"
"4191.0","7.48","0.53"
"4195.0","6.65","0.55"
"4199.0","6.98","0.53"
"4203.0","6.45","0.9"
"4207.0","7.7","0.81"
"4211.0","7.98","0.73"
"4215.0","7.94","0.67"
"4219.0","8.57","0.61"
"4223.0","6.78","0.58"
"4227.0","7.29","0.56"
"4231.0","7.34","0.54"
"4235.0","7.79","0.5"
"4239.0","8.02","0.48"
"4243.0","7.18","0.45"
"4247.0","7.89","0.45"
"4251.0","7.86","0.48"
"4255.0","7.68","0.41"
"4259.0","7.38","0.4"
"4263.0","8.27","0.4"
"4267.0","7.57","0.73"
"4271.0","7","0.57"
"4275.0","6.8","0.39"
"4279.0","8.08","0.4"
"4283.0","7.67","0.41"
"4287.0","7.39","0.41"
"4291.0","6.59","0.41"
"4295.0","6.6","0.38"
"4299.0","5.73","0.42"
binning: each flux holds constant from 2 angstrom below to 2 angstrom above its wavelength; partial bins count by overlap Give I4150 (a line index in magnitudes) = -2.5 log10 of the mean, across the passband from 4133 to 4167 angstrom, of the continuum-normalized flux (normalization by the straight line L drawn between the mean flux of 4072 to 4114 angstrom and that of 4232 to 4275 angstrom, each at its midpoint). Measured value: 0.06 mag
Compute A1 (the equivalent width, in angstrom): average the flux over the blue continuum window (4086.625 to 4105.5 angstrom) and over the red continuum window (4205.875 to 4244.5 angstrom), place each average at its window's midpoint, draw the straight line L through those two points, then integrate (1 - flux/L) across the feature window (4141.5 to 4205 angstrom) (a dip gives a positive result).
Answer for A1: 4.3 angstrom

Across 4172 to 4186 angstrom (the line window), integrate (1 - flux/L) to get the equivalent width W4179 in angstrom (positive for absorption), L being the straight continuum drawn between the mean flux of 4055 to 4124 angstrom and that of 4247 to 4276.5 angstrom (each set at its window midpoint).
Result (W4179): 0.7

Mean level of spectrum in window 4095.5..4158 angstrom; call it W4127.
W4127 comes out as 6.98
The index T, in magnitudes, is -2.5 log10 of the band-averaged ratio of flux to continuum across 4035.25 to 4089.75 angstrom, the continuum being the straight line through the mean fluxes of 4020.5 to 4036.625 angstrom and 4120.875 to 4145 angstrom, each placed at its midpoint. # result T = 0.04 mag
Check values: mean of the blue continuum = 8.03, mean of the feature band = 7.46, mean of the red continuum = 7.1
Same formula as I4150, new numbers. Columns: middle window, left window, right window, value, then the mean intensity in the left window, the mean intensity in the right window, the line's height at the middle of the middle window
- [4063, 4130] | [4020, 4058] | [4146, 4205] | 0.03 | 7.87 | 7.05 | 7.52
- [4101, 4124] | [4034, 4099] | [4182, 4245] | 0.01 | 7.49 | 7.44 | 7.47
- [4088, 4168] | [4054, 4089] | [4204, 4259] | 0.03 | 7.24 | 7.66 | 7.39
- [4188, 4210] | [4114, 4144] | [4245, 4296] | 0.03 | 7.22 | 7.46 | 7.34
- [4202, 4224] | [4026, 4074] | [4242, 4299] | -0.04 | 7.53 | 7.37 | 7.41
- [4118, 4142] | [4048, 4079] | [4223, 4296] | 0.01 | 6.94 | 7.46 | 7.12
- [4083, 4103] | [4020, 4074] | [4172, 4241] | -0.01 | 7.61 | 7.38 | 7.55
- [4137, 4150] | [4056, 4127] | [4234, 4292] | 0.06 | 7.31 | 7.56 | 7.38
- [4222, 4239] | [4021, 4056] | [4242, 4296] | 0.02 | 7.92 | 7.45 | 7.52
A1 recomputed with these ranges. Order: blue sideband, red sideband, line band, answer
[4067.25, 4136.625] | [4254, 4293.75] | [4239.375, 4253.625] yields -0.5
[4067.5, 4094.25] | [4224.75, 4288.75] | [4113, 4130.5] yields 0.5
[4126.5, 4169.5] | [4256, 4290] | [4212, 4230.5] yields -0.8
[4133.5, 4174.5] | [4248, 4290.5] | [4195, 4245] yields -0.6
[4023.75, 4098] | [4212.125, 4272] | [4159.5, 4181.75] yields 0.4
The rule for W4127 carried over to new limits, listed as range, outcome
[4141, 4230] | 7.26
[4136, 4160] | 6.76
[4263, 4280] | 7.43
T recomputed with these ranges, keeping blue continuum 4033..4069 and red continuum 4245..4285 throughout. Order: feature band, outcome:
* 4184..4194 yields 0.02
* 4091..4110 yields 0.01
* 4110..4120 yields 0.00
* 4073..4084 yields 0.06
